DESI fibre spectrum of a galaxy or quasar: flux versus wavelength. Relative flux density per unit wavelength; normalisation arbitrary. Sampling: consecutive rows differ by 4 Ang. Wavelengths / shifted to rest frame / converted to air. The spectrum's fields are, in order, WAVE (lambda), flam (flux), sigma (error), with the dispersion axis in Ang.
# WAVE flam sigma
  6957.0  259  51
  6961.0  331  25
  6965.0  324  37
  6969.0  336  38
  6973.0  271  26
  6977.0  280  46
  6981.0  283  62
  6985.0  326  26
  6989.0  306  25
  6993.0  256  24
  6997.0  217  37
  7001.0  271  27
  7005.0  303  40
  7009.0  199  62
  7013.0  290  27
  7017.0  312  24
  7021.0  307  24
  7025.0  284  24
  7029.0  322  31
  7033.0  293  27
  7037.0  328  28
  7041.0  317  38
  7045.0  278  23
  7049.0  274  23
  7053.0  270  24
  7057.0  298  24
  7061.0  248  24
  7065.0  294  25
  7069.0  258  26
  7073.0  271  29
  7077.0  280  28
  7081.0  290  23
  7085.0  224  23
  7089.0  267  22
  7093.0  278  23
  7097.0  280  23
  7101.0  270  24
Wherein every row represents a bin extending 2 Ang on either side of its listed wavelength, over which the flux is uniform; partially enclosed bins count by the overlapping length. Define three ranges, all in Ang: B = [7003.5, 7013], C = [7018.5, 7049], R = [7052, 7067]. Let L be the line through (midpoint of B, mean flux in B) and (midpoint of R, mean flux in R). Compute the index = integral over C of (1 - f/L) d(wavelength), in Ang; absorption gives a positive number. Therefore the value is -4.02 Ang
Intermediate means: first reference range 256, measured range 302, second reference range 278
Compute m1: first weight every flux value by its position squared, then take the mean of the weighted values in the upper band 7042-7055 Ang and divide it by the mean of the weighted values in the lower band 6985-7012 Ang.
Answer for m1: 1.06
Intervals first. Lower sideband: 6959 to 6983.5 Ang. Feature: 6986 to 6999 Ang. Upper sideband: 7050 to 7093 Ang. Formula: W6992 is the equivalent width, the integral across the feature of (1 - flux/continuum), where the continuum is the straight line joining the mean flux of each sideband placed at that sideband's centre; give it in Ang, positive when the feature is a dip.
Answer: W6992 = 1.4 Ang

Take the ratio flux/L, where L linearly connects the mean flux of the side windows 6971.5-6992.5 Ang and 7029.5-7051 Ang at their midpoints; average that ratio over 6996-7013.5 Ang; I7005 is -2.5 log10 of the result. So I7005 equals 0.15 mag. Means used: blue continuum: 291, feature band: 255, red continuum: 300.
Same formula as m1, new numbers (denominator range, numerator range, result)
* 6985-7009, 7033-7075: 1.07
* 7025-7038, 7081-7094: 0.86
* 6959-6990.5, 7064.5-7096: 0.90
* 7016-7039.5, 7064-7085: 0.90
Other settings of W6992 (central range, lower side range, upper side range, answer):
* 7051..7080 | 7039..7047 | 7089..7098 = 1.34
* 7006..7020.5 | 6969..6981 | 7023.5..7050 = 1.07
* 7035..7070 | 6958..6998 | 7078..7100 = -1.11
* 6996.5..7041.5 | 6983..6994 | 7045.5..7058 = 0.16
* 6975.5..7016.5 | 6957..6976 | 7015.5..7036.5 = 4.28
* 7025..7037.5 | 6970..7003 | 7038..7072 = -1.25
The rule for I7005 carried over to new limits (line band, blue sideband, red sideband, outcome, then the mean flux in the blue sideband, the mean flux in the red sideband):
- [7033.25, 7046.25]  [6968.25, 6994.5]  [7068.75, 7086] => -0.111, 293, 268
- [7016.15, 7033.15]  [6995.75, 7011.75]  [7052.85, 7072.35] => -0.175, 251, 274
